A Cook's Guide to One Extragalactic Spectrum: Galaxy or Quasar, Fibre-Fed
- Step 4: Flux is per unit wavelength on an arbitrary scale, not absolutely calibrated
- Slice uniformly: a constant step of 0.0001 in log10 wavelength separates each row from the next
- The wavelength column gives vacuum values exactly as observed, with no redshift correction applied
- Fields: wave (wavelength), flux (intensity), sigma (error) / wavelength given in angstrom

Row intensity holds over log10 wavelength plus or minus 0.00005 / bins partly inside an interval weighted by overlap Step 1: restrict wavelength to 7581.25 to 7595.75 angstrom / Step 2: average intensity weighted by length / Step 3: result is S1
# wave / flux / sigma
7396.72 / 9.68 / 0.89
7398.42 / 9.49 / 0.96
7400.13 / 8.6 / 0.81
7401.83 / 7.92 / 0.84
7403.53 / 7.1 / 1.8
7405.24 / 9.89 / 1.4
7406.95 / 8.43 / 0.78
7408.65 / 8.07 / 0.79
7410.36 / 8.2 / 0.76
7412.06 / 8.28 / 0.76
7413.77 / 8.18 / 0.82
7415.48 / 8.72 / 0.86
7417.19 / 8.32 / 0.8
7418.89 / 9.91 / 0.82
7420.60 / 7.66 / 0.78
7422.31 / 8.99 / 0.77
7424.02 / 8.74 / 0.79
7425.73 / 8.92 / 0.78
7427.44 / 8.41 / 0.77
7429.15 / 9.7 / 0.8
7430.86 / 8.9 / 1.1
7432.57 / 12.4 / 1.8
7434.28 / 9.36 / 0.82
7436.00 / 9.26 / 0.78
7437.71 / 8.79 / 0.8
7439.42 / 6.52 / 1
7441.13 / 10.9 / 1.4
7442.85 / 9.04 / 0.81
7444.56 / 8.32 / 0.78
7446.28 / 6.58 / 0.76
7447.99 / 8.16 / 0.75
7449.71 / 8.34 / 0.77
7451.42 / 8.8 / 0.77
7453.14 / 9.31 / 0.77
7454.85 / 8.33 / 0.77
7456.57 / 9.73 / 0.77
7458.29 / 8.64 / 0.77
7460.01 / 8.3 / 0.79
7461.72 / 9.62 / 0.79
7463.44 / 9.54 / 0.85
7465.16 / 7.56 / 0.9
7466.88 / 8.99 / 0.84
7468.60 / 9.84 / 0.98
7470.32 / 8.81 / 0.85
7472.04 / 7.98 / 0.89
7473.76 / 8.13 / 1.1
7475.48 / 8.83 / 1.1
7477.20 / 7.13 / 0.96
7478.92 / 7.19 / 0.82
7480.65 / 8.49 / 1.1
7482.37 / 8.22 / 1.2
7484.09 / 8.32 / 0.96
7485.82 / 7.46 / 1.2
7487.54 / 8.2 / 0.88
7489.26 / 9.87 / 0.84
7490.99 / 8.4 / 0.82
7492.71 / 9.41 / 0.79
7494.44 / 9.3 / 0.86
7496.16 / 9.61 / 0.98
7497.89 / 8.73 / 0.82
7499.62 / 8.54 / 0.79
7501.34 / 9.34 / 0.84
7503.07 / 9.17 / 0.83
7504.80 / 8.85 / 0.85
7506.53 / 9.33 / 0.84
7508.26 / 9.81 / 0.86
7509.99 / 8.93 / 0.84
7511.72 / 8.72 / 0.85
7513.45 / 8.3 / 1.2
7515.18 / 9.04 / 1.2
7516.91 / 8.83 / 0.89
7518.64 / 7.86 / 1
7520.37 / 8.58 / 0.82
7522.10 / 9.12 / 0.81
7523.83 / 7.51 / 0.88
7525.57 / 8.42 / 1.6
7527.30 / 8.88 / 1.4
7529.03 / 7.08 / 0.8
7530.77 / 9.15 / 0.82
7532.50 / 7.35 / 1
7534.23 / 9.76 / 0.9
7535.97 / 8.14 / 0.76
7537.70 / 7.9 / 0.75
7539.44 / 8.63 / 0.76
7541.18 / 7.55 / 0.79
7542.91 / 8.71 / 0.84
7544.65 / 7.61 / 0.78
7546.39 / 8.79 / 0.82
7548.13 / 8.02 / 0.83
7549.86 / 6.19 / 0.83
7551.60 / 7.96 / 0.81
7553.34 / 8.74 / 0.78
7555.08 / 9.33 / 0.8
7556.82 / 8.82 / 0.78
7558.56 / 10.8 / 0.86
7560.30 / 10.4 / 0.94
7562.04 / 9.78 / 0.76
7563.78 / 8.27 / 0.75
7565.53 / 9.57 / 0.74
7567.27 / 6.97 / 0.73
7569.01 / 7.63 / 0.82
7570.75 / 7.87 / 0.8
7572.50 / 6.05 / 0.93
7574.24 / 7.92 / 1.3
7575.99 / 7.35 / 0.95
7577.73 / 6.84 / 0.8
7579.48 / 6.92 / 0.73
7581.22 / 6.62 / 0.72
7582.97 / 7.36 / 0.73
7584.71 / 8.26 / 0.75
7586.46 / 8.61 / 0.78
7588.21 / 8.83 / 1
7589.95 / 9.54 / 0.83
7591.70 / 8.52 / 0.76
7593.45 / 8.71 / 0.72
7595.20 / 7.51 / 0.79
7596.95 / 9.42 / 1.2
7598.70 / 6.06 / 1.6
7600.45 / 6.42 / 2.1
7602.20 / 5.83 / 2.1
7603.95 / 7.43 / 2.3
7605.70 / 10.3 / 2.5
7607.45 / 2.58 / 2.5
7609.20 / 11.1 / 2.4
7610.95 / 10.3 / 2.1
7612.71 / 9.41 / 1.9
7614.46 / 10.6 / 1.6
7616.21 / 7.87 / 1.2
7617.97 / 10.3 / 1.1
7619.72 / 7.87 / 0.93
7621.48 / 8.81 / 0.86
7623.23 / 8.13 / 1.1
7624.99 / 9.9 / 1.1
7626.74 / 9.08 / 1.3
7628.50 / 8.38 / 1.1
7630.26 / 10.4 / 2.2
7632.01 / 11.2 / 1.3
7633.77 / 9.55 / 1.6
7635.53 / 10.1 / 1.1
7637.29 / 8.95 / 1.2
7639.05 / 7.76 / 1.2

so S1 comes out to 8.33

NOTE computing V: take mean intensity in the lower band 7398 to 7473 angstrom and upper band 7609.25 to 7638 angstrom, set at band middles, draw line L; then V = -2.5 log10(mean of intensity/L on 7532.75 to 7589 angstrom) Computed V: 0.131 mag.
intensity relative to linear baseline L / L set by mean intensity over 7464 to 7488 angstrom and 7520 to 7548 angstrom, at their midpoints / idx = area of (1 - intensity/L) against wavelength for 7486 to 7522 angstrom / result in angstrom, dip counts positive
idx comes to -2.8 angstrom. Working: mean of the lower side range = 8.24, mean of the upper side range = 8.31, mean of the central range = 8.92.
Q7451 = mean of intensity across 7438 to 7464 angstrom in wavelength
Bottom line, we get 8.67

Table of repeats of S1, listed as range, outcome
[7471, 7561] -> 8.56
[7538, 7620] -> 8.22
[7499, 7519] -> 8.92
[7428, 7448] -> 9.02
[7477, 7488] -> 7.89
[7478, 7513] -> 8.78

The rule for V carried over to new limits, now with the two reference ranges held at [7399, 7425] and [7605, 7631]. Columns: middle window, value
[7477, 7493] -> 0.05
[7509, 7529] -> 0.03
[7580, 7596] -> 0.09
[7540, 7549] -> 0.08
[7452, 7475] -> -0.03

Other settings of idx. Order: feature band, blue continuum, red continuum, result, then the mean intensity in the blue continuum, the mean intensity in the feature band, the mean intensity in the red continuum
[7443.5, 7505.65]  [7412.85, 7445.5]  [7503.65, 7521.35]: 2.03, 8.99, 8.61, 8.83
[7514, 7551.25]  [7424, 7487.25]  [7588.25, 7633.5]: 1.83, 8.68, 8.24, 8.64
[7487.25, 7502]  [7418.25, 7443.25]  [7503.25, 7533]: -0.54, 9.16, 9.08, 8.6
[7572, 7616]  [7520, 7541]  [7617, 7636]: 5.34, 8.34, 7.96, 9.41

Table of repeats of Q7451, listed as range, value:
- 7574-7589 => 7.61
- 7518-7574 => 8.36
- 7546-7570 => 8.66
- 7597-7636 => 8.71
